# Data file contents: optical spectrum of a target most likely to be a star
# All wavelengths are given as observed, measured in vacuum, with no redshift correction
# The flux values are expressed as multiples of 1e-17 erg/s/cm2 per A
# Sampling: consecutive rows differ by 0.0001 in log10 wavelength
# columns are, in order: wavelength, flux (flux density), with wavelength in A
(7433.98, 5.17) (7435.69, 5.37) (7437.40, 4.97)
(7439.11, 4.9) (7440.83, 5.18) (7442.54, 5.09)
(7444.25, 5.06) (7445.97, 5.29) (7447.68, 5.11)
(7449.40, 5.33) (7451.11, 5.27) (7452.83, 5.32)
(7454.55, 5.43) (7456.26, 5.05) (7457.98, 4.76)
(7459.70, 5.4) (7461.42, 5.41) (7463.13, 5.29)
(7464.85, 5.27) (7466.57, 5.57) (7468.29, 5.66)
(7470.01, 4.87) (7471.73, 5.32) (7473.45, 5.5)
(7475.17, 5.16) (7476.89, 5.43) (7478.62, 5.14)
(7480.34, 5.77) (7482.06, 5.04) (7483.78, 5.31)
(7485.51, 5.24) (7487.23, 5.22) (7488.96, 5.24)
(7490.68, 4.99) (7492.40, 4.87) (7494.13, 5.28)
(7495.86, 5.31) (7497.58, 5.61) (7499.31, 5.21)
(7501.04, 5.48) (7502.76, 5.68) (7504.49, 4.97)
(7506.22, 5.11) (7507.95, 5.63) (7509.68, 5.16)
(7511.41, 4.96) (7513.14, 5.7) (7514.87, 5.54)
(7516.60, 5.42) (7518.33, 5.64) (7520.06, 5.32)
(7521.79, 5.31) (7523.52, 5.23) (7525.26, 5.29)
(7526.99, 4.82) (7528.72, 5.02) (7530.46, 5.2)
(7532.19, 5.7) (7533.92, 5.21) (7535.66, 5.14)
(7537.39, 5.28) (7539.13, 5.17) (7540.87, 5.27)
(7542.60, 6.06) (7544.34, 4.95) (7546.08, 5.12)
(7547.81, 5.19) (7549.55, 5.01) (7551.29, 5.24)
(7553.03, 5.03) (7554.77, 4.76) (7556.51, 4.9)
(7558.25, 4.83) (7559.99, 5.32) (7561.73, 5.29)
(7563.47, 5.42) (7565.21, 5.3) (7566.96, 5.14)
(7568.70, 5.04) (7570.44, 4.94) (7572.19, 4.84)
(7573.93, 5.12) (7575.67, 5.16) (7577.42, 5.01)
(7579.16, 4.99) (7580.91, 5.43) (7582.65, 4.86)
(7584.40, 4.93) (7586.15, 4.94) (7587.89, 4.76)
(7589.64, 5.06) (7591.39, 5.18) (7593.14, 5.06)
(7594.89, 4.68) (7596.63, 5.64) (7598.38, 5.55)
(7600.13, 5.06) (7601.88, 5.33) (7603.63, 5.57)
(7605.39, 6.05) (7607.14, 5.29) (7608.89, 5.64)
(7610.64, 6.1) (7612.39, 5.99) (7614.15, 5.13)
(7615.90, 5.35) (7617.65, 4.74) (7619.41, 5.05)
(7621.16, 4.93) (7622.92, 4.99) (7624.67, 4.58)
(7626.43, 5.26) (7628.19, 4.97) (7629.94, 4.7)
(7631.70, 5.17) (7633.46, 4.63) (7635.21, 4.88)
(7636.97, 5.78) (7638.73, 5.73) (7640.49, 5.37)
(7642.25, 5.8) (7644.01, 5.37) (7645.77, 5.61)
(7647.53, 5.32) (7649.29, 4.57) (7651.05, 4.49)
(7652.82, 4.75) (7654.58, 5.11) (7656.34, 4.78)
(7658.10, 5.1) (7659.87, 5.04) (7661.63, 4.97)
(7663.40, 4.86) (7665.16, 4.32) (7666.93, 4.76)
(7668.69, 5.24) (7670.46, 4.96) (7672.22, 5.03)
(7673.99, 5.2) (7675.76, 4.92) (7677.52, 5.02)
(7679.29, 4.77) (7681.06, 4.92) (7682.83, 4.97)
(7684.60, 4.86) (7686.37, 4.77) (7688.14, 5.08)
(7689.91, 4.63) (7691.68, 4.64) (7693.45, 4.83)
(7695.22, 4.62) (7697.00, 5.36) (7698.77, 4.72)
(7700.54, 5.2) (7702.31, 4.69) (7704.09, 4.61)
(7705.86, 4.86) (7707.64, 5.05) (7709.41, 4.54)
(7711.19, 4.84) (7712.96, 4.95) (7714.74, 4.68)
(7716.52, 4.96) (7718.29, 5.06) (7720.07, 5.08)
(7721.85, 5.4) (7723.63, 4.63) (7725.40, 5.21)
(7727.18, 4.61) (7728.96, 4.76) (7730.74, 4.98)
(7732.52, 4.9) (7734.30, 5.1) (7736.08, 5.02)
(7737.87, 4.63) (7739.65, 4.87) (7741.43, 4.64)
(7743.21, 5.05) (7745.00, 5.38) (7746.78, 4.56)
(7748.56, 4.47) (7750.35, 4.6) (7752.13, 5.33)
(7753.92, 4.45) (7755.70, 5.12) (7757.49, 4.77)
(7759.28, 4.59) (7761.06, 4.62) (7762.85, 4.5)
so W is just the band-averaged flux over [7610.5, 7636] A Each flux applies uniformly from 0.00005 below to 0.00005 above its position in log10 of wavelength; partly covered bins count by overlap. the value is 5.07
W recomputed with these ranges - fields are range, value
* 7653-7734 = 4.9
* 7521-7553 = 5.23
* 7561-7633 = 5.17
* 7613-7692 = 5.01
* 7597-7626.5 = 5.34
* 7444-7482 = 5.29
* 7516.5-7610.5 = 5.2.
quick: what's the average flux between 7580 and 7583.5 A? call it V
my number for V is 5.15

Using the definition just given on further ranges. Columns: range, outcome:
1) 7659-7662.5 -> 5.01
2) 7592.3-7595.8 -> 4.89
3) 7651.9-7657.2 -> 4.88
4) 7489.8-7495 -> 5.05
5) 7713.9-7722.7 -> 5.04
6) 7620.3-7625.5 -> 4.84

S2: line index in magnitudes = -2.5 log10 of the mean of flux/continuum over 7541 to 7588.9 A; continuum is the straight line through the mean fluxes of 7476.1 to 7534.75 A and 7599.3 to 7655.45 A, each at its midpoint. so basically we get 0.03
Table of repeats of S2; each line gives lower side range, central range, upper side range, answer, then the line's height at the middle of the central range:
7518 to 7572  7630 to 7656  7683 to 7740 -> -0.03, 5.01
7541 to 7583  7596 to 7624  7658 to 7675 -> -0.07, 5.04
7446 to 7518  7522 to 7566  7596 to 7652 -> 0.02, 5.28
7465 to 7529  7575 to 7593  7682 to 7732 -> 0.02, 5.13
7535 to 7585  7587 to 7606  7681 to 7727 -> -0.04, 5.07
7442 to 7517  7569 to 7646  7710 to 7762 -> -0.03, 5.08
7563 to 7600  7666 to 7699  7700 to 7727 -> 0.01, 4.95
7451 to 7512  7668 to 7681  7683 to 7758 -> -0.01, 4.95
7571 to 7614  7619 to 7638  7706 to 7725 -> 0.03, 5.16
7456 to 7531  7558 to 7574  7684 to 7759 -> 0.00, 5.15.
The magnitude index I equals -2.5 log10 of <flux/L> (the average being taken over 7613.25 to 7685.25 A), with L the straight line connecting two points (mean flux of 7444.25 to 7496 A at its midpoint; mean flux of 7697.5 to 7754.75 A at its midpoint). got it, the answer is -0.01 mag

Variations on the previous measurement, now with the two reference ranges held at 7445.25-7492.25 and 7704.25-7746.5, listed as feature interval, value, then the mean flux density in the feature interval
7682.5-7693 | 0.03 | 4.82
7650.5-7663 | 0.02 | 4.9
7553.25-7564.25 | 0.01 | 5.08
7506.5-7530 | -0.02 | 5.3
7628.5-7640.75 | -0.03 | 5.16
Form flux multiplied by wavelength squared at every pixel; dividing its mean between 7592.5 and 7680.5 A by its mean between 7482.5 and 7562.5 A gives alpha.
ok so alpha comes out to 1.01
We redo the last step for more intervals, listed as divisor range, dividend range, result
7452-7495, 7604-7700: 1.01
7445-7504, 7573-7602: 0.99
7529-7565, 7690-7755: 0.98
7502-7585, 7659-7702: 0.98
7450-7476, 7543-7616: 1.01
